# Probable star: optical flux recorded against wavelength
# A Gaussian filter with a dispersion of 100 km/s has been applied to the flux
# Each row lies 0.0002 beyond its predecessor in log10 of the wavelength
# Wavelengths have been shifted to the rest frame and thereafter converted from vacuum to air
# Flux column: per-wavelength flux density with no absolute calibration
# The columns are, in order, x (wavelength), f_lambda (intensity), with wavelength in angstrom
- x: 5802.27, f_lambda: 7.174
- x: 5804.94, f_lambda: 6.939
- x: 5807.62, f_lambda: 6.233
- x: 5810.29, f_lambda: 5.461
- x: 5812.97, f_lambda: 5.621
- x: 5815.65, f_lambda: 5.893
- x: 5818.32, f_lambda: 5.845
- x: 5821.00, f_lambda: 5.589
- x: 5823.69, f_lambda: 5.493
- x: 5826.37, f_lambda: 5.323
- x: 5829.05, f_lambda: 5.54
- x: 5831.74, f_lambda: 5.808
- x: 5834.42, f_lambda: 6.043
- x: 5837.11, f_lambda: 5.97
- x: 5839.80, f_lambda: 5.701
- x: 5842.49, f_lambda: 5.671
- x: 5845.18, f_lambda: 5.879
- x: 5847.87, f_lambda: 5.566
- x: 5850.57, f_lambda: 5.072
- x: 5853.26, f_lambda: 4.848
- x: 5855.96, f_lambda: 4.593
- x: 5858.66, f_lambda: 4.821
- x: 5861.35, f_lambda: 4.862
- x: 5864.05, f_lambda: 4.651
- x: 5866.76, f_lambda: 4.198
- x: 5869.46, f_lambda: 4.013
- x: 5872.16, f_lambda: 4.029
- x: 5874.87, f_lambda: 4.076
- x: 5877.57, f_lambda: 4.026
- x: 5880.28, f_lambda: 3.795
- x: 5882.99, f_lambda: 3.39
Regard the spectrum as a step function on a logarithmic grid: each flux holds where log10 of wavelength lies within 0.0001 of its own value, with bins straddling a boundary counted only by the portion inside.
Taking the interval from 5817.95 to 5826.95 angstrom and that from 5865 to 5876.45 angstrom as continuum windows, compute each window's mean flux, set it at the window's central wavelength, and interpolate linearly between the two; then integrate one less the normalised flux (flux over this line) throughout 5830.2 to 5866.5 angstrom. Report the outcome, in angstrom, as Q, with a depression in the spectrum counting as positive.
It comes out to -4.0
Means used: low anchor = 5.55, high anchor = 4.1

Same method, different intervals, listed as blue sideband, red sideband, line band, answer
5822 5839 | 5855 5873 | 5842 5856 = -0.8 angstrom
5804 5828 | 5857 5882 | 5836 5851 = -2.0 angstrom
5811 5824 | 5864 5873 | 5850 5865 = -1.0 angstrom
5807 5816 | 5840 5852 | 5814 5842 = -0.3 angstrom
